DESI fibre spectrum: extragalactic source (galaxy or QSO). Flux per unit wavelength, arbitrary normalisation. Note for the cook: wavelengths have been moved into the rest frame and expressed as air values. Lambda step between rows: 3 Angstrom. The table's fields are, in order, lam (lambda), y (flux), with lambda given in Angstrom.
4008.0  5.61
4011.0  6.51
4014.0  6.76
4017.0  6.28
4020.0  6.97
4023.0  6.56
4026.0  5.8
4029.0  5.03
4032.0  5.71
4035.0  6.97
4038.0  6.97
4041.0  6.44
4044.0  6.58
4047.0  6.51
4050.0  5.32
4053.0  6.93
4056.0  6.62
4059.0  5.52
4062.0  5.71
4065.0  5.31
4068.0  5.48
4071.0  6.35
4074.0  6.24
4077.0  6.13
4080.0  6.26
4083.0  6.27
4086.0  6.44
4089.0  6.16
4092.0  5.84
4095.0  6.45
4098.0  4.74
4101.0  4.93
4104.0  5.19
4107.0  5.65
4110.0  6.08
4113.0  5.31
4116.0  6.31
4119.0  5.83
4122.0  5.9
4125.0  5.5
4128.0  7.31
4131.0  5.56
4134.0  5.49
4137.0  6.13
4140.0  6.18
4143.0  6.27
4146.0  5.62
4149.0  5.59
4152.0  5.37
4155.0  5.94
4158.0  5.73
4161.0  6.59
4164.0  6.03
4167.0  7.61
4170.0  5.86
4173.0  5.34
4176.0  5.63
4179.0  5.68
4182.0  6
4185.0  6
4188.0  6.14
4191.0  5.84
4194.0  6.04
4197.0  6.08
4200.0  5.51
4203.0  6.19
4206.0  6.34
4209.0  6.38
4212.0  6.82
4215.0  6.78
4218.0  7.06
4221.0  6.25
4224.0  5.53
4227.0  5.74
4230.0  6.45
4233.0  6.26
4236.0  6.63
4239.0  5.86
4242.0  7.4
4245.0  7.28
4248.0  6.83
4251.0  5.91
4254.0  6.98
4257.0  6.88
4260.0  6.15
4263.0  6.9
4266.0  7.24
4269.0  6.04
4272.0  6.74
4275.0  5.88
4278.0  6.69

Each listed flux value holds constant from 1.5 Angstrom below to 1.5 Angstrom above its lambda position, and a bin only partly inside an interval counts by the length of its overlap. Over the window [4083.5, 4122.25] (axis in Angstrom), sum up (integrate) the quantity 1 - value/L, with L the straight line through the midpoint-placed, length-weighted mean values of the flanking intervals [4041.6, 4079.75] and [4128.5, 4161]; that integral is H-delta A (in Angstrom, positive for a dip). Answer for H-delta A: 1.3 Angstrom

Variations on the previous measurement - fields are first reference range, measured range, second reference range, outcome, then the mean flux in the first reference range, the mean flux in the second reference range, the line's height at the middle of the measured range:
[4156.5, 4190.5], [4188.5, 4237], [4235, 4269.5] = 1.0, 6.05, 6.69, 6.37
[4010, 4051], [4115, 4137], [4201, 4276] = 1.4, 6.32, 6.5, 6.4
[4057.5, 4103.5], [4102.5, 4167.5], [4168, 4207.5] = -0.6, 5.84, 5.92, 5.88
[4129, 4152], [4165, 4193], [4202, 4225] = 0.6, 5.84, 6.44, 6.16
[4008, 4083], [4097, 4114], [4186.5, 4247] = 2.5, 6.2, 6.33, 6.24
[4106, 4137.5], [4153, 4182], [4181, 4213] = 0.0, 5.91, 6.11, 6.03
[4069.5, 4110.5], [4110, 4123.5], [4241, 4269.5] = 0.4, 5.91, 6.78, 6.05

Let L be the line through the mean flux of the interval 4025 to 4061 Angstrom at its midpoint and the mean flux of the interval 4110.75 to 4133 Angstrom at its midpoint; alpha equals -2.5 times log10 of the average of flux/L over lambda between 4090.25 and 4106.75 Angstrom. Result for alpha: 0.11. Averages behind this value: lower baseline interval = 6.2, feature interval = 5.46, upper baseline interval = 5.95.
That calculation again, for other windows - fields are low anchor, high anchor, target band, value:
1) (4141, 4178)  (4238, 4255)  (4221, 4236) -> 0.08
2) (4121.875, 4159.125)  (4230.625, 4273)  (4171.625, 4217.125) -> 0.03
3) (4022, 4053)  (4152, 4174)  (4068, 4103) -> 0.04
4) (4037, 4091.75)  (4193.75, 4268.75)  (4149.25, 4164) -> 0.08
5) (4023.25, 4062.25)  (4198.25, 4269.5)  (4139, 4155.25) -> 0.10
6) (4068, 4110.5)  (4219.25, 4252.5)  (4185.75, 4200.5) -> 0.05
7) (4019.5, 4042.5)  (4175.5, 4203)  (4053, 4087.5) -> 0.02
